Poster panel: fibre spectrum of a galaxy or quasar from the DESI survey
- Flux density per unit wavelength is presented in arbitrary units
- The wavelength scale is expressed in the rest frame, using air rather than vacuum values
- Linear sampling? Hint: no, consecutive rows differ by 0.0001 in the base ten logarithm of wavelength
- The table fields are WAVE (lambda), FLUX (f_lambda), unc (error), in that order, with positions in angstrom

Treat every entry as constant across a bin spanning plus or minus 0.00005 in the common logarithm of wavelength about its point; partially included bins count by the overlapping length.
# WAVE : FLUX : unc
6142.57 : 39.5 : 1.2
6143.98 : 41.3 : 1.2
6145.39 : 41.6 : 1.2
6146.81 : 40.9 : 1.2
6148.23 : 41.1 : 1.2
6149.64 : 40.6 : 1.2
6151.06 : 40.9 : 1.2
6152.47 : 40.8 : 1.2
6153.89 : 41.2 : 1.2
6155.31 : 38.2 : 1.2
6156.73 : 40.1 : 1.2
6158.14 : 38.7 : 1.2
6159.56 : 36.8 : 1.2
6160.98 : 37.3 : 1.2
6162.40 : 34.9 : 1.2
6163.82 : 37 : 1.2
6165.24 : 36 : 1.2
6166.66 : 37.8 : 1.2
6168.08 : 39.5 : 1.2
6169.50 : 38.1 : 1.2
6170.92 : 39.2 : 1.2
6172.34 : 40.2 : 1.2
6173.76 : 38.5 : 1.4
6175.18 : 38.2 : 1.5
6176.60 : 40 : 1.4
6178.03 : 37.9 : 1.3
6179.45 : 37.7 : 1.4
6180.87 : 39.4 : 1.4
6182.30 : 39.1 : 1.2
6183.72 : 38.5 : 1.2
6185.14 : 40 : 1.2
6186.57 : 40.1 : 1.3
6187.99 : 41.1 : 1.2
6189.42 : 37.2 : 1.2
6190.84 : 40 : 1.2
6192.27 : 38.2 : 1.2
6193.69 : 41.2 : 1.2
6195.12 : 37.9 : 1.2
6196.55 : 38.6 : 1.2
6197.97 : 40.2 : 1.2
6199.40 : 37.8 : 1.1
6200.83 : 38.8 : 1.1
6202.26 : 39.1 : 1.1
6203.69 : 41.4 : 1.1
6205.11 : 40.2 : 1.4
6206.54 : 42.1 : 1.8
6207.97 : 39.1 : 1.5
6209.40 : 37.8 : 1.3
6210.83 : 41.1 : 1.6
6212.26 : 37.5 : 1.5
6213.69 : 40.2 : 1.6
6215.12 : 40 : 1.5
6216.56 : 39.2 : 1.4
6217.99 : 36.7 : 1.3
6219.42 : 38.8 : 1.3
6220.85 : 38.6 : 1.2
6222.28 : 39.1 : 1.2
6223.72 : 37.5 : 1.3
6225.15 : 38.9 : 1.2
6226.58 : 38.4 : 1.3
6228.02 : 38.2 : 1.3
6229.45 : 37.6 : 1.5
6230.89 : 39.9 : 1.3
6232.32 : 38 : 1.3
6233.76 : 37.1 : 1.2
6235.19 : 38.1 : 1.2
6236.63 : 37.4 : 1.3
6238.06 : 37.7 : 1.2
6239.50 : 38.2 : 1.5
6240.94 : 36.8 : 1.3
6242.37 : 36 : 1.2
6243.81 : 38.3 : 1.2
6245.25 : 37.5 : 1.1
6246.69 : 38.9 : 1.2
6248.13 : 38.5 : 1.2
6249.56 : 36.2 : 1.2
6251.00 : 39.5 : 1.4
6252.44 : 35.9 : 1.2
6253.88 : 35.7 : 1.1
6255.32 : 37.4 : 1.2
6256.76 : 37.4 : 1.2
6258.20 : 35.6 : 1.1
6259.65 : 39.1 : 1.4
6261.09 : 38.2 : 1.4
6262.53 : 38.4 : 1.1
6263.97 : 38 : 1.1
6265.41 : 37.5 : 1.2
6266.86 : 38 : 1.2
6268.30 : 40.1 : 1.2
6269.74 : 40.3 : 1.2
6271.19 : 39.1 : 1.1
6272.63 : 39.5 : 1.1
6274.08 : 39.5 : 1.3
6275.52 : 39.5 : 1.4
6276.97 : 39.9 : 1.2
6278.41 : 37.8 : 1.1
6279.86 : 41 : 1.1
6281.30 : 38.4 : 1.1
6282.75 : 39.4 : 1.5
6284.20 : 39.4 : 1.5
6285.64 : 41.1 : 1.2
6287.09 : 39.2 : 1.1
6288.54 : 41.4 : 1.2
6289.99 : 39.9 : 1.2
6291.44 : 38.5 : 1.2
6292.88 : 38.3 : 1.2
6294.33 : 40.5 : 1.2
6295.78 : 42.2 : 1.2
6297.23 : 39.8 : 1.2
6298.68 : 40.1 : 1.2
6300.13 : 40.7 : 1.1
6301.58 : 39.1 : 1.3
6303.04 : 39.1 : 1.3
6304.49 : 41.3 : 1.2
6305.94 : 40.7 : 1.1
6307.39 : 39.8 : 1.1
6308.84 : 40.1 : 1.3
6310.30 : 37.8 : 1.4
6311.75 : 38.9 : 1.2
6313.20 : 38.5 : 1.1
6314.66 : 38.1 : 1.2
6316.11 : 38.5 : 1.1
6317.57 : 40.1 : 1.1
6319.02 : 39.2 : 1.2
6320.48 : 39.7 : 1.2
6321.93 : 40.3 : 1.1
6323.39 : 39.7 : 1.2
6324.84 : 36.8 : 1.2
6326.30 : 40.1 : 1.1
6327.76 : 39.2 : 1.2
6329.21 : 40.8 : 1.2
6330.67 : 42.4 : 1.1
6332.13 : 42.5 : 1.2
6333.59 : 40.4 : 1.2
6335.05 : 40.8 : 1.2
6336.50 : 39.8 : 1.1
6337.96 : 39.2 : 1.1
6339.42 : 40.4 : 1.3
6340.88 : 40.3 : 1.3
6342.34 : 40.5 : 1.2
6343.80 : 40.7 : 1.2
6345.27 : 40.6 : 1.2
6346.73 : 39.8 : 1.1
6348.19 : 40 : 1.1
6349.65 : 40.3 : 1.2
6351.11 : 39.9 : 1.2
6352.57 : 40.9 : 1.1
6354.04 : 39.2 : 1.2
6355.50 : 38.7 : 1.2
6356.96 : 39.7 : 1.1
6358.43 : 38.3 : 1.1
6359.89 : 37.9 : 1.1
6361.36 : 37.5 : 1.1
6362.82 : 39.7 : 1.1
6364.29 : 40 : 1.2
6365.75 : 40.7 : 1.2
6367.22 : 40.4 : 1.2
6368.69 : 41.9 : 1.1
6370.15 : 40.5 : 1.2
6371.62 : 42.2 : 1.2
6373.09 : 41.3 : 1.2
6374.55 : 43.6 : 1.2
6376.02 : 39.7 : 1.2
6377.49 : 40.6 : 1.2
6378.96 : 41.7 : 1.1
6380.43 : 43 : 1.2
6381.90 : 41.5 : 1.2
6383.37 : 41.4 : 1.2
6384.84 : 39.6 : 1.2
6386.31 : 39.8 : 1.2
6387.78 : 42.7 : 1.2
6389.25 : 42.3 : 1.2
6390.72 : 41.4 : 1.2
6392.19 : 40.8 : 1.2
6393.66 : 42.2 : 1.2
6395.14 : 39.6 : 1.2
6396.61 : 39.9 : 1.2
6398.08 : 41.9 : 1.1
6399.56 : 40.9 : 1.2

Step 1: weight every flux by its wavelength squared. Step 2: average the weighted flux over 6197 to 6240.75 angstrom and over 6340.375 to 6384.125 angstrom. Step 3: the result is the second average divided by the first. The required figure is 1.09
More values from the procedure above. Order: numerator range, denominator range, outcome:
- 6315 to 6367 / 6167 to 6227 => 1.07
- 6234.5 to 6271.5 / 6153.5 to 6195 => 1.00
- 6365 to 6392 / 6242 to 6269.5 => 1.14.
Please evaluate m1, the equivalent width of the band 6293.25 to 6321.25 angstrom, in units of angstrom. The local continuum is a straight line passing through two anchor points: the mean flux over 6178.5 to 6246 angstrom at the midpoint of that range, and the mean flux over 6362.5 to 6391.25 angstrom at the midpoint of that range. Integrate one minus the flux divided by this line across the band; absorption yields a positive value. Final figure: 0.3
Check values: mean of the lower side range 38.8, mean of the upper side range 41.2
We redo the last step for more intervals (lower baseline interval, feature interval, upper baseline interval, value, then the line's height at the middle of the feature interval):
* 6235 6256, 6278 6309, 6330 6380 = -0.95 angstrom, 38.7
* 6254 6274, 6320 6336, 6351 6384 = -0.25 angstrom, 39.6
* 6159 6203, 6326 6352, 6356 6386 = -0.15 angstrom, 40.2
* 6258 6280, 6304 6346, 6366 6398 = 0.15 angstrom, 40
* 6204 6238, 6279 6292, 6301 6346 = -0.12 angstrom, 39.5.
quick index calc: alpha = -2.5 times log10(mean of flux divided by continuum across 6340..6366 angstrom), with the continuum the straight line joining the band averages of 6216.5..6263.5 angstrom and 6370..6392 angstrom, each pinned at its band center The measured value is 0.03 mag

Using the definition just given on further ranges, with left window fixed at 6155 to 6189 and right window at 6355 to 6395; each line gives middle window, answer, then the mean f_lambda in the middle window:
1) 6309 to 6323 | 0.028 mag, 39.1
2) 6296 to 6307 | -0.008 mag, 40.2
